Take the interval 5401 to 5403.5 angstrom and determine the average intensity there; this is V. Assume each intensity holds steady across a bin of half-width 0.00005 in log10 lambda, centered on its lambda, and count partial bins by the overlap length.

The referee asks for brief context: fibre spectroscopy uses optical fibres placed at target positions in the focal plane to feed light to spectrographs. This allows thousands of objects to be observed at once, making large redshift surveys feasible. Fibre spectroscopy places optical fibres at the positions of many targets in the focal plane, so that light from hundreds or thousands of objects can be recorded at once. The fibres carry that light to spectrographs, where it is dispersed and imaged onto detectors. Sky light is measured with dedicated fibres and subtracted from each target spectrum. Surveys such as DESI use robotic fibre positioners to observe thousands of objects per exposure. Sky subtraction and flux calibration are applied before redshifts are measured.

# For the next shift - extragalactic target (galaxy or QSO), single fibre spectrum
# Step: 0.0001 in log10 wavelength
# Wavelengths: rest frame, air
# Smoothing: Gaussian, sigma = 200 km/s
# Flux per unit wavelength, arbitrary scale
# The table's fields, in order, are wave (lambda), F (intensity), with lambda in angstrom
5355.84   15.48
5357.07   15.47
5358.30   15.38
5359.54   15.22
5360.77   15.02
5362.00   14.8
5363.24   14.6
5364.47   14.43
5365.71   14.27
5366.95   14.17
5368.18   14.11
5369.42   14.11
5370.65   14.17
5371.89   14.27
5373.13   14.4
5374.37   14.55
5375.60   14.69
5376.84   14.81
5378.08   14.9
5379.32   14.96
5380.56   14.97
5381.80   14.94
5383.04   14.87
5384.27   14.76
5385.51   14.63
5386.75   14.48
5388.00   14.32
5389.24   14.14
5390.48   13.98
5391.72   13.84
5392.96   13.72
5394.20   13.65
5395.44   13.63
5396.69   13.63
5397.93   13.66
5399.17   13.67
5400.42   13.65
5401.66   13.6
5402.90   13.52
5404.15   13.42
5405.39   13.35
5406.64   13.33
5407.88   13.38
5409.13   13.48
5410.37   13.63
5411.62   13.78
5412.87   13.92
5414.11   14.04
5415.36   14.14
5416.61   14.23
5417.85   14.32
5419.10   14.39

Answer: 13.6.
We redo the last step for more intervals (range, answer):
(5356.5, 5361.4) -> 15.3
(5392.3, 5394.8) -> 13.7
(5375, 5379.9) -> 14.8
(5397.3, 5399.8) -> 13.7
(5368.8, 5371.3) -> 14.1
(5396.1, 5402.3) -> 13.7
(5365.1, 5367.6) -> 14.2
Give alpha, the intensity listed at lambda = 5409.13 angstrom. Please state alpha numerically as 13.48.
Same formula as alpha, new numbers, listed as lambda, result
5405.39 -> 13.35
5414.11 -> 14.04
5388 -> 14.32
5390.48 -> 13.98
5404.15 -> 13.42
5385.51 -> 14.63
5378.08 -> 14.9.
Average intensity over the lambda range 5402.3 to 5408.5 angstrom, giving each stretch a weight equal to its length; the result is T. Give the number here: 13.4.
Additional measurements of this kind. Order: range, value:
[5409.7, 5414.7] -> 13.8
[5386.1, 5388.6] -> 14.3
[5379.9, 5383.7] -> 15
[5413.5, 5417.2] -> 14.1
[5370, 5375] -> 14.4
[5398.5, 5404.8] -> 13.6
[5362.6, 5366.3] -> 14.4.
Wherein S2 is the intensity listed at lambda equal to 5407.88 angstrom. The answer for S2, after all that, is 13.38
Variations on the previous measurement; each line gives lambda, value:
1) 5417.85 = 14.32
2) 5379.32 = 14.96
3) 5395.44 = 13.63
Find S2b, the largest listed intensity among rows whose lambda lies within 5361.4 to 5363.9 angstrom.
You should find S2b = 14.8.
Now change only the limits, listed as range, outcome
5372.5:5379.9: 14.96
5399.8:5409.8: 13.65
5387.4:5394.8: 14.32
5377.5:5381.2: 14.97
